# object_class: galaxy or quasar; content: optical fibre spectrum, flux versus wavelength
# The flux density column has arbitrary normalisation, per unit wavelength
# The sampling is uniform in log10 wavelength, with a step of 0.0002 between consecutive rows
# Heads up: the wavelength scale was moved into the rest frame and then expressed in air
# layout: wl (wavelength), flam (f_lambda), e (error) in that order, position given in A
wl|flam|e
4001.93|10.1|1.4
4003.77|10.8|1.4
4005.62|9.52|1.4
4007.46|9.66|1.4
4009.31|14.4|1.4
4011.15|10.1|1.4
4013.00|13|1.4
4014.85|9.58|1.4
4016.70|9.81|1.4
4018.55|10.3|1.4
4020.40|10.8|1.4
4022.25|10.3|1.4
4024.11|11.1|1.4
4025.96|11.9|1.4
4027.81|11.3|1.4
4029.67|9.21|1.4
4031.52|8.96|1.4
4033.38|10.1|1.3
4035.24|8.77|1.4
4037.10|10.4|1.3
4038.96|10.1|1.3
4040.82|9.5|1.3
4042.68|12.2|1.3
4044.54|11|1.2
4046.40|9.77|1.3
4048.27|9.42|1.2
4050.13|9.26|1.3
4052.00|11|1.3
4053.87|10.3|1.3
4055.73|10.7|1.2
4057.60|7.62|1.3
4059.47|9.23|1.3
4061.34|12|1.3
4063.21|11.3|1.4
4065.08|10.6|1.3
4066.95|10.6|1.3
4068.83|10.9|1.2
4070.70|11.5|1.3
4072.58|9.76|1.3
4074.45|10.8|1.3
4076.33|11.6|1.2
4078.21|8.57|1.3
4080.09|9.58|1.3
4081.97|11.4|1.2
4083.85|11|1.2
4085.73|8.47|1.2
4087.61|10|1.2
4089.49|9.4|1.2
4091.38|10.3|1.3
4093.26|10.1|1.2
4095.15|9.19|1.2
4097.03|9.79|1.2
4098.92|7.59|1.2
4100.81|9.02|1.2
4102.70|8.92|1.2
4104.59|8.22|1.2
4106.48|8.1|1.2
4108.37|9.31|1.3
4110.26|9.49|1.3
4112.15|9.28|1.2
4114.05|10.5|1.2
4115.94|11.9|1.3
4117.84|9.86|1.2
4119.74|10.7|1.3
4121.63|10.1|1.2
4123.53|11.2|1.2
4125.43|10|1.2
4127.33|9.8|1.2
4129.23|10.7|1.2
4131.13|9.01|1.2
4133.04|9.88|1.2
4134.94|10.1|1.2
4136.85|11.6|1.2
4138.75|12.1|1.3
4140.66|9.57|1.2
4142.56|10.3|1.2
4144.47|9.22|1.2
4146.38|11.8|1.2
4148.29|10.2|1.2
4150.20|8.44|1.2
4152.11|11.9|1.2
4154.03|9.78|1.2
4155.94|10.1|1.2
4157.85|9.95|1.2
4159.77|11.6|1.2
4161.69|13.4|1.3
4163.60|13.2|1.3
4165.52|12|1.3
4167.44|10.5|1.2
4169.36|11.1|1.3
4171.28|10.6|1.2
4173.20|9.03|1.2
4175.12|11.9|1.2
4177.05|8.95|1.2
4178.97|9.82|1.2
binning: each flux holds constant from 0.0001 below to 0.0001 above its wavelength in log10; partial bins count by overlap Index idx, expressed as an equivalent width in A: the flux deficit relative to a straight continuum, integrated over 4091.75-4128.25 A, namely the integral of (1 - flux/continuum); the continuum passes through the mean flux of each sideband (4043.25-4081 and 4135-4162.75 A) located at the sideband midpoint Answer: 3.0 A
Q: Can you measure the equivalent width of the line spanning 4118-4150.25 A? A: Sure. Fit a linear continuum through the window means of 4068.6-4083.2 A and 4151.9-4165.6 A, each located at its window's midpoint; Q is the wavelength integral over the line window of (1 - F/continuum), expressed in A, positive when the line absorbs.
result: 2.4 A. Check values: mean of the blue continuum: 10.5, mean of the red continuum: 11.4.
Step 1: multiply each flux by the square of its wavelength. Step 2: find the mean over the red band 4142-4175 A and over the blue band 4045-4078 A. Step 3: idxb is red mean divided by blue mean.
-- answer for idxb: 1.10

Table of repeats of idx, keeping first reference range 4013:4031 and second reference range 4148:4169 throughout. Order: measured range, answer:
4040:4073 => 0.95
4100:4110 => 1.93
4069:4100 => 2.37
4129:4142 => 0.66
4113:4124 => 0.23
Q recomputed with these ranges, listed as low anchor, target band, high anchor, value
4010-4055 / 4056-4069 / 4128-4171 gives 0.2 A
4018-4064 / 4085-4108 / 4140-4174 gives 3.0 A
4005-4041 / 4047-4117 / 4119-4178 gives 4.1 A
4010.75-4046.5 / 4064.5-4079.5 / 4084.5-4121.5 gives -0.9 A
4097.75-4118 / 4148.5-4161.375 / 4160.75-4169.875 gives 1.3 A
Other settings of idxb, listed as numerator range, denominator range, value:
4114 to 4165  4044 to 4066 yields 1.09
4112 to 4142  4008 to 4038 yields 1.03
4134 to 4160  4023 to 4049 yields 1.07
